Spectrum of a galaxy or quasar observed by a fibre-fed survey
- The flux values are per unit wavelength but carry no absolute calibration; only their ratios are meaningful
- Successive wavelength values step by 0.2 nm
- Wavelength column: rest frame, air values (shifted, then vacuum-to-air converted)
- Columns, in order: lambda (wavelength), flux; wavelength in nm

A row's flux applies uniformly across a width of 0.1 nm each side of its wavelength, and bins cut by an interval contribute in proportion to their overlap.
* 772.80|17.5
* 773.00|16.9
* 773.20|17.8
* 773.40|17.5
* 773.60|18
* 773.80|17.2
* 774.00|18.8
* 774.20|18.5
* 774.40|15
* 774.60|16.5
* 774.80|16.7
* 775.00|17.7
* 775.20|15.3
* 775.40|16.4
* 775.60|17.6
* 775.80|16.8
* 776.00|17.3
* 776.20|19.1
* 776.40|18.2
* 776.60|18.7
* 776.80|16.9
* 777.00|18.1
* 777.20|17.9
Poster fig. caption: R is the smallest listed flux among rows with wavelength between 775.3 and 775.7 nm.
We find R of 16.4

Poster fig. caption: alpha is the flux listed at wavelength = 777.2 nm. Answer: 17.9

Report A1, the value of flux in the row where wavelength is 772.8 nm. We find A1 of 17.5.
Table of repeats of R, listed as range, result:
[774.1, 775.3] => 15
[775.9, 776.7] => 17.3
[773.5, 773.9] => 17.2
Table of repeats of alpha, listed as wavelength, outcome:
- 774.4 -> 15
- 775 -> 17.7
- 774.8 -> 16.7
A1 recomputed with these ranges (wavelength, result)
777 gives 18.1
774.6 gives 16.5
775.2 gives 15.3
